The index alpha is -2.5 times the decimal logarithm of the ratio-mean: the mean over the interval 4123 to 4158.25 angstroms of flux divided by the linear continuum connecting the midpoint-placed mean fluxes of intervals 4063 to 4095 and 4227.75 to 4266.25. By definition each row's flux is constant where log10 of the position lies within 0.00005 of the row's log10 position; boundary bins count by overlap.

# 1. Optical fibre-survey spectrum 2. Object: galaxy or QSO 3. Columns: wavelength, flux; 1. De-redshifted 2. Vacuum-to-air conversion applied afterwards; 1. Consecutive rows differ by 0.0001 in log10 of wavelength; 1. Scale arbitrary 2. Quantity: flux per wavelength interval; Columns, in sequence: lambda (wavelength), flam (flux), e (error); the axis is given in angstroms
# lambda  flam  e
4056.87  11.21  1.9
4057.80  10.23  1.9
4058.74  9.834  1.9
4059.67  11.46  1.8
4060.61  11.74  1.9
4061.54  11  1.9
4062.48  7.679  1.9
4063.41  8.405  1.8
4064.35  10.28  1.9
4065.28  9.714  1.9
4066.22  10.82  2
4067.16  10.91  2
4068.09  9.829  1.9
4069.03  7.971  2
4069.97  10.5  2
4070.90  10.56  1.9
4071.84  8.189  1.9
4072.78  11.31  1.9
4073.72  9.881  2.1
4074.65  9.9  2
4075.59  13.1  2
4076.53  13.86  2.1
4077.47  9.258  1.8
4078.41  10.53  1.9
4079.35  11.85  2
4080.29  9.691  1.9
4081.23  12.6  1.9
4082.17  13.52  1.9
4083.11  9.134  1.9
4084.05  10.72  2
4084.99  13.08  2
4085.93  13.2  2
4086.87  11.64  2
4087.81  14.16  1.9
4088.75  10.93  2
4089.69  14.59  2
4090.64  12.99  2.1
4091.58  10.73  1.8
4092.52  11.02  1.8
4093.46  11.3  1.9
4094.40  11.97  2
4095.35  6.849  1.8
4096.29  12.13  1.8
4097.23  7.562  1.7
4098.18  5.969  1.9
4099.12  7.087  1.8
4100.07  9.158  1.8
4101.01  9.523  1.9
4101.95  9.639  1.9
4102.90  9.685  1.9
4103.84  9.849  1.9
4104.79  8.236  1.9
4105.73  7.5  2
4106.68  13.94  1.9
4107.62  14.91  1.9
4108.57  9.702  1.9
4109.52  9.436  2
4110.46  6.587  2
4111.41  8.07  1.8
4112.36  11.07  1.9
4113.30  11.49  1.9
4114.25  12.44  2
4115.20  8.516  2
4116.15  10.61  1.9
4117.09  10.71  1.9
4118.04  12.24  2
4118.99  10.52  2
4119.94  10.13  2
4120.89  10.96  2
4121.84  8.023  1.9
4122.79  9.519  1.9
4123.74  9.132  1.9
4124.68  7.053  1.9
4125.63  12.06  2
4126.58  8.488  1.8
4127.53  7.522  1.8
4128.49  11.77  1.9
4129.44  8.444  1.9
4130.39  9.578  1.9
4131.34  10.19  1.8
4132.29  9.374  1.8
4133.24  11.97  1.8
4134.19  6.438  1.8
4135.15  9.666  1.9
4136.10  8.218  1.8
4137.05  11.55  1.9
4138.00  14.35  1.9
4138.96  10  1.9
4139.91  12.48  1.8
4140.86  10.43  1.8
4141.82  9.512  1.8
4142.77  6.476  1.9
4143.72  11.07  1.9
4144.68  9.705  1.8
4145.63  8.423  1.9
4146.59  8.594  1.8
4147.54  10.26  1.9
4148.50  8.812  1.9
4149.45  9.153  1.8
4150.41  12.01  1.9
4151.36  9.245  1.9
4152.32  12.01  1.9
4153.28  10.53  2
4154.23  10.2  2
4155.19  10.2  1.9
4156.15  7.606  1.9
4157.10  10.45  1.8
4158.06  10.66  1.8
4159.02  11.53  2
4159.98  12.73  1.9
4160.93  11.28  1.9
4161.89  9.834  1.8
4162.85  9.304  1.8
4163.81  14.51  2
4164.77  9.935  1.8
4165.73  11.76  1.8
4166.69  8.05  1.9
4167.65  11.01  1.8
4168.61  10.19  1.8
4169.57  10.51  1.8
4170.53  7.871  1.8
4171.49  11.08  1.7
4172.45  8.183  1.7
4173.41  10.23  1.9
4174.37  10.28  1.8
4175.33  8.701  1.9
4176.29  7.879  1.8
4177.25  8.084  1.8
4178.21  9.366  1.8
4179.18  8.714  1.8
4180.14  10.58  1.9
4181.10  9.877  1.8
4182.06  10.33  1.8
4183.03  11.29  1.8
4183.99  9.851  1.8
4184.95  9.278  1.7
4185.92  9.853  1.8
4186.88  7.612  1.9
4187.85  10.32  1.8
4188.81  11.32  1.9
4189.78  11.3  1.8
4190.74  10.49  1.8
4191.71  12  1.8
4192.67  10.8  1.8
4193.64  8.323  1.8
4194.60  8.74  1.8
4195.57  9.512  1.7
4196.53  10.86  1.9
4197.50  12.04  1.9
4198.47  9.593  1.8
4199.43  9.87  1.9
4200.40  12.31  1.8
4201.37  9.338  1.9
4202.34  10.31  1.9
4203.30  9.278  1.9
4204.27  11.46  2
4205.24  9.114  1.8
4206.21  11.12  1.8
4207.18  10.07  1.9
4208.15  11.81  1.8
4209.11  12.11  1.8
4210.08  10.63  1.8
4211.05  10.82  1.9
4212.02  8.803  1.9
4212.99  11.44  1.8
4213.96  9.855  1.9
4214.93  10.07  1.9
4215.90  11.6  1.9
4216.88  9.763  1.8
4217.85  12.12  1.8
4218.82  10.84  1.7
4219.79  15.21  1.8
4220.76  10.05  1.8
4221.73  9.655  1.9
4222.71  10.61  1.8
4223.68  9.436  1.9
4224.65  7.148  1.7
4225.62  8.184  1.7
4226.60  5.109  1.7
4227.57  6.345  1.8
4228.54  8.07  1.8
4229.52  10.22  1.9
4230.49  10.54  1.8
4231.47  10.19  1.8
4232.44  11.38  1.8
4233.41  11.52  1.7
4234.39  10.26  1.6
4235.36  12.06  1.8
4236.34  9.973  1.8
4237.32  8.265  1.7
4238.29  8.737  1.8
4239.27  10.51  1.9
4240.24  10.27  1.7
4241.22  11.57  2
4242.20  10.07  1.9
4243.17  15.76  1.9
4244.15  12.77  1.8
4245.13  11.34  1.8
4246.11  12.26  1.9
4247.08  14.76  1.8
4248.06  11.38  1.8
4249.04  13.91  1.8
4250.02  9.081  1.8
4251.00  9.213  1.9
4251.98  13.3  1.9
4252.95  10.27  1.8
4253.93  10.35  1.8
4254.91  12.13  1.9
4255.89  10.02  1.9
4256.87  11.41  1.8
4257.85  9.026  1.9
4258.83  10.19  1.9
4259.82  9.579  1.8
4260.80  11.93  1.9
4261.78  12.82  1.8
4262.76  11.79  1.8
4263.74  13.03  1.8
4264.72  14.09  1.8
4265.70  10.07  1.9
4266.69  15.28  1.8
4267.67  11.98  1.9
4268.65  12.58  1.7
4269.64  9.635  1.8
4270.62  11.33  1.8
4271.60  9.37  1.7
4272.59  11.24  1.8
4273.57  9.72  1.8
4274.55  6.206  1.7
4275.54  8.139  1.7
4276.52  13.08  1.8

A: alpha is 0.13 mag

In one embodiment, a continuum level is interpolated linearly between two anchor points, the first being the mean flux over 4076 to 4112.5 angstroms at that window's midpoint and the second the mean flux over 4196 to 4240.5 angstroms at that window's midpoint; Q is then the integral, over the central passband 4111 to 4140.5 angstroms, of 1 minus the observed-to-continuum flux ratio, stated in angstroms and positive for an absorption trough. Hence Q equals 1.15 angstroms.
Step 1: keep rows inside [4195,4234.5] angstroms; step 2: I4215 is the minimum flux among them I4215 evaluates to 5.109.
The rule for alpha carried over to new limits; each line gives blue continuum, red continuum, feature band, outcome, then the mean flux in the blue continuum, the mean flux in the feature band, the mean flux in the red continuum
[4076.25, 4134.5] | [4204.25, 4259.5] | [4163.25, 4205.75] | 0.05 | 10.3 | 10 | 10.6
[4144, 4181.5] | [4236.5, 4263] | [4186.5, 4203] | 0.02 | 9.99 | 10.3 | 11.2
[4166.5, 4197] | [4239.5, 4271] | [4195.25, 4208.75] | -0.02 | 9.78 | 10.5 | 11.7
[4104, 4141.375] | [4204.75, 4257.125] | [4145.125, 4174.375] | 0.01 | 10.1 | 10.2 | 10.6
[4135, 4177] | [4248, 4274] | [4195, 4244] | 0.05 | 10.1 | 10.3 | 11.3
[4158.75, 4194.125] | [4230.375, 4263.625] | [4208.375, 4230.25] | 0.08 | 10.1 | 9.94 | 11.2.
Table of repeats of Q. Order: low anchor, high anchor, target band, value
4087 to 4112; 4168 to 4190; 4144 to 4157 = 0.1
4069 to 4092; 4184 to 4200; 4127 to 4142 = 1.0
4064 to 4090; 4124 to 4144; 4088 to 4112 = 1.3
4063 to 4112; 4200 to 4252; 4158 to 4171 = -0.2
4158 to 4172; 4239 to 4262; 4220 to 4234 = 2.4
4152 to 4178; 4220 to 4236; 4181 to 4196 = -0.2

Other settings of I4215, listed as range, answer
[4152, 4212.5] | 7.606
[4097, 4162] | 5.969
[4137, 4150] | 6.476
